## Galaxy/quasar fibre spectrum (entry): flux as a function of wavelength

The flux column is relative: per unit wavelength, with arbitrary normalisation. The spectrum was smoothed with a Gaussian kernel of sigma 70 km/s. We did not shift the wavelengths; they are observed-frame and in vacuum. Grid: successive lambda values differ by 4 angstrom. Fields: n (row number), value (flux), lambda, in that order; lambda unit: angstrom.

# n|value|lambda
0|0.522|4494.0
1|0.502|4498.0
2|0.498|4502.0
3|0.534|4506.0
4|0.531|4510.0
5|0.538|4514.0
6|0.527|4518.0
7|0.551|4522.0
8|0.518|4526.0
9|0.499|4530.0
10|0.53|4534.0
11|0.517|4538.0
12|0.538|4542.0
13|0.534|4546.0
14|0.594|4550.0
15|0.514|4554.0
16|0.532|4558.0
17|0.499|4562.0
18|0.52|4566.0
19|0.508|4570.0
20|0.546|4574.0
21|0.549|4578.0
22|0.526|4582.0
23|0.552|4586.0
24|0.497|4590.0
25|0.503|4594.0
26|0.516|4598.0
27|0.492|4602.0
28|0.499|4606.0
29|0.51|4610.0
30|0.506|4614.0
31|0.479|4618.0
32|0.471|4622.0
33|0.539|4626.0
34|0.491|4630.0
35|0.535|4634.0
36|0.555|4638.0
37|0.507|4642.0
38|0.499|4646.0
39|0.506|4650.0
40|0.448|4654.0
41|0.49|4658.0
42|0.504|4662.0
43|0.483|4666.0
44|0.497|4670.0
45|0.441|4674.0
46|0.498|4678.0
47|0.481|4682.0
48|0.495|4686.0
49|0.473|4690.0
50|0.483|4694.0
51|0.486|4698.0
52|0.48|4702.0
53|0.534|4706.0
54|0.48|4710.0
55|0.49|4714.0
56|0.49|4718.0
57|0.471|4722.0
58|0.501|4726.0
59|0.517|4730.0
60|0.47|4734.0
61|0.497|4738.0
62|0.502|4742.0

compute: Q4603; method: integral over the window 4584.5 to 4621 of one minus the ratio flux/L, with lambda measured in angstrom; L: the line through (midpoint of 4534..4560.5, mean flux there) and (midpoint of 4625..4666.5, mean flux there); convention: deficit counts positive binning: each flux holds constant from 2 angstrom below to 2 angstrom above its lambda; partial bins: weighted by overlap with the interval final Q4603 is 1.0 angstrom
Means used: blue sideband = 0.537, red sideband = 0.505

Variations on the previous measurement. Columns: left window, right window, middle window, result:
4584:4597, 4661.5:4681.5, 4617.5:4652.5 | -0.79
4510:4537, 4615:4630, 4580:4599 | -0.47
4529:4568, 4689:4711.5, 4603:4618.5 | 0.39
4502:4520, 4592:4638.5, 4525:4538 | 0.21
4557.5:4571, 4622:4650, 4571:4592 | -0.76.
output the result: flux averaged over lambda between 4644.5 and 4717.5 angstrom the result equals 0.487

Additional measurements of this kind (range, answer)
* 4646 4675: 0.484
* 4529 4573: 0.527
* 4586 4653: 0.507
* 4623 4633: 0.513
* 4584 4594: 0.52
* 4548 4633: 0.517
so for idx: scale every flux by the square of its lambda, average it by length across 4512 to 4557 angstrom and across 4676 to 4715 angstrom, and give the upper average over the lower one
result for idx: 1.0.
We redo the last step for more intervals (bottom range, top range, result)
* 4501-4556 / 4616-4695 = 0.98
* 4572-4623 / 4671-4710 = 0.99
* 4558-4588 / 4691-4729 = 0.98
